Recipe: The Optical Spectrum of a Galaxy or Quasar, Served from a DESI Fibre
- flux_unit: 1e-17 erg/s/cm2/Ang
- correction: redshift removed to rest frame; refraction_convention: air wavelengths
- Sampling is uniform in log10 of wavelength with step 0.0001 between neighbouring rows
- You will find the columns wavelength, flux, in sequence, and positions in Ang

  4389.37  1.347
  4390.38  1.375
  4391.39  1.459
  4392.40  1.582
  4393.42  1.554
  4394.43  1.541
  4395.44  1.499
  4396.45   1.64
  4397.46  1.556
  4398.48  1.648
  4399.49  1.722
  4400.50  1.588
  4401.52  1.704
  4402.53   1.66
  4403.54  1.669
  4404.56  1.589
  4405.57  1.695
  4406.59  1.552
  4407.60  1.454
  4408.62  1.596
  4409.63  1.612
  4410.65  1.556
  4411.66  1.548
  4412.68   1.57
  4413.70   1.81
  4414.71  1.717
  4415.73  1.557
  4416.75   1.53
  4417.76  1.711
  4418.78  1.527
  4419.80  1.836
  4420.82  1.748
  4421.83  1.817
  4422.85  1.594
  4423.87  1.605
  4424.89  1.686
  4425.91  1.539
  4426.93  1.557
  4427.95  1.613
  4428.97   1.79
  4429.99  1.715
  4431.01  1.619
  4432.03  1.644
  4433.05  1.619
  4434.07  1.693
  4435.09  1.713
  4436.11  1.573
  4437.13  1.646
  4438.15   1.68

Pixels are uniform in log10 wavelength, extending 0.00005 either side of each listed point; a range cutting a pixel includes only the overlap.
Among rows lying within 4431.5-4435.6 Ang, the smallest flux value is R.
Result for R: 1.619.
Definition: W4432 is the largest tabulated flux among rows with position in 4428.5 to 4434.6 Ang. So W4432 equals 1.79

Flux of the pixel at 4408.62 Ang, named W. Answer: 1.596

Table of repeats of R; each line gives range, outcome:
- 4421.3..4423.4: 1.594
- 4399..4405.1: 1.588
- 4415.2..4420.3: 1.527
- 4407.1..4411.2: 1.454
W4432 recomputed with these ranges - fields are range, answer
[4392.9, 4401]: 1.722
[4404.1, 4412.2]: 1.695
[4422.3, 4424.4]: 1.605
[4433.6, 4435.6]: 1.713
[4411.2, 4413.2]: 1.57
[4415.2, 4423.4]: 1.836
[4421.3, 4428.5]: 1.817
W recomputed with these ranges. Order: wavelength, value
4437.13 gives 1.646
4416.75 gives 1.53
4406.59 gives 1.552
